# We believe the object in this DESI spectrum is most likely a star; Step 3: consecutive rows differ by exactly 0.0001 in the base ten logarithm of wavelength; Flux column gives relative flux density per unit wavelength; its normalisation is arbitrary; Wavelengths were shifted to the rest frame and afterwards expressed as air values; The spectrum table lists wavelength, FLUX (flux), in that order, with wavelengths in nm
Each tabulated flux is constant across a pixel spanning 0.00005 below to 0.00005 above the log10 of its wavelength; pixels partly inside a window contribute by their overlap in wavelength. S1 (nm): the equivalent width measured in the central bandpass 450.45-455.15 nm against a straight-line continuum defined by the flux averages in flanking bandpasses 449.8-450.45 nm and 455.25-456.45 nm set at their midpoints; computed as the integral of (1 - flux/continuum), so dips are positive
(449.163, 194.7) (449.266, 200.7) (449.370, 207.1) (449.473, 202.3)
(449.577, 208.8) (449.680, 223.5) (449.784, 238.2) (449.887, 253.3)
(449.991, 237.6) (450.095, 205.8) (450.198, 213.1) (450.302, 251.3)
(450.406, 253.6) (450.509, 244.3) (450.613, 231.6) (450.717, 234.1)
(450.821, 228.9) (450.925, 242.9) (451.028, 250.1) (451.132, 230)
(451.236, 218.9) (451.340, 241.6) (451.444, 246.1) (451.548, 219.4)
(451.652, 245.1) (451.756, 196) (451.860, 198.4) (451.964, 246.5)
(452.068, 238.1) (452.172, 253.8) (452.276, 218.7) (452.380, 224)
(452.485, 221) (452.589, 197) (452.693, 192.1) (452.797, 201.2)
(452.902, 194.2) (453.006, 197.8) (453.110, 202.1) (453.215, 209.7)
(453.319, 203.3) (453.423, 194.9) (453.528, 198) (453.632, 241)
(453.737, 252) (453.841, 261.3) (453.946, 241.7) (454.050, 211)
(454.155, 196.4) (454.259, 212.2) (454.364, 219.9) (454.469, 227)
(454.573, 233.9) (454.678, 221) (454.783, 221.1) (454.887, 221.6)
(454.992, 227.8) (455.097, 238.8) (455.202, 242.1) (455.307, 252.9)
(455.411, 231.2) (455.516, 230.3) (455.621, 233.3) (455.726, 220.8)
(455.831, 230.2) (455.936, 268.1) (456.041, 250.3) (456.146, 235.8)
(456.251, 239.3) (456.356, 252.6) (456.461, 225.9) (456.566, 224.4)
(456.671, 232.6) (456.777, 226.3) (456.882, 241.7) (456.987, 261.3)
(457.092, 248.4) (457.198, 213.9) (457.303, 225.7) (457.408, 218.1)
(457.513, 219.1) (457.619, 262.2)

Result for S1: 0.28 nm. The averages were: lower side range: 236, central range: 223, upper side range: 240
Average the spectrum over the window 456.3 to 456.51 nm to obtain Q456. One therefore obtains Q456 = 240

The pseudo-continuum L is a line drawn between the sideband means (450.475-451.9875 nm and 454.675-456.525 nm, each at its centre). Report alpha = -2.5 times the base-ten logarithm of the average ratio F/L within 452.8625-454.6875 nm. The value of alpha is 0.08 mag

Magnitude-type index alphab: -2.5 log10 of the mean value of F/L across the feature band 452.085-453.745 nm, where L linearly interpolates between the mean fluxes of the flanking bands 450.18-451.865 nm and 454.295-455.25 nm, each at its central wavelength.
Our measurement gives 0.09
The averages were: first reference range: 233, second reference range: 228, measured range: 212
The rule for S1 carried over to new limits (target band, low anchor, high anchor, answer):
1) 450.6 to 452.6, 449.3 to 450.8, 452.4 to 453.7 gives -0.12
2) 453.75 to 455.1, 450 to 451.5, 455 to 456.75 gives 0.06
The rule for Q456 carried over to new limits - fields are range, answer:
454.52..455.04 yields 225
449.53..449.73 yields 217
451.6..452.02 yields 222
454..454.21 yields 204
